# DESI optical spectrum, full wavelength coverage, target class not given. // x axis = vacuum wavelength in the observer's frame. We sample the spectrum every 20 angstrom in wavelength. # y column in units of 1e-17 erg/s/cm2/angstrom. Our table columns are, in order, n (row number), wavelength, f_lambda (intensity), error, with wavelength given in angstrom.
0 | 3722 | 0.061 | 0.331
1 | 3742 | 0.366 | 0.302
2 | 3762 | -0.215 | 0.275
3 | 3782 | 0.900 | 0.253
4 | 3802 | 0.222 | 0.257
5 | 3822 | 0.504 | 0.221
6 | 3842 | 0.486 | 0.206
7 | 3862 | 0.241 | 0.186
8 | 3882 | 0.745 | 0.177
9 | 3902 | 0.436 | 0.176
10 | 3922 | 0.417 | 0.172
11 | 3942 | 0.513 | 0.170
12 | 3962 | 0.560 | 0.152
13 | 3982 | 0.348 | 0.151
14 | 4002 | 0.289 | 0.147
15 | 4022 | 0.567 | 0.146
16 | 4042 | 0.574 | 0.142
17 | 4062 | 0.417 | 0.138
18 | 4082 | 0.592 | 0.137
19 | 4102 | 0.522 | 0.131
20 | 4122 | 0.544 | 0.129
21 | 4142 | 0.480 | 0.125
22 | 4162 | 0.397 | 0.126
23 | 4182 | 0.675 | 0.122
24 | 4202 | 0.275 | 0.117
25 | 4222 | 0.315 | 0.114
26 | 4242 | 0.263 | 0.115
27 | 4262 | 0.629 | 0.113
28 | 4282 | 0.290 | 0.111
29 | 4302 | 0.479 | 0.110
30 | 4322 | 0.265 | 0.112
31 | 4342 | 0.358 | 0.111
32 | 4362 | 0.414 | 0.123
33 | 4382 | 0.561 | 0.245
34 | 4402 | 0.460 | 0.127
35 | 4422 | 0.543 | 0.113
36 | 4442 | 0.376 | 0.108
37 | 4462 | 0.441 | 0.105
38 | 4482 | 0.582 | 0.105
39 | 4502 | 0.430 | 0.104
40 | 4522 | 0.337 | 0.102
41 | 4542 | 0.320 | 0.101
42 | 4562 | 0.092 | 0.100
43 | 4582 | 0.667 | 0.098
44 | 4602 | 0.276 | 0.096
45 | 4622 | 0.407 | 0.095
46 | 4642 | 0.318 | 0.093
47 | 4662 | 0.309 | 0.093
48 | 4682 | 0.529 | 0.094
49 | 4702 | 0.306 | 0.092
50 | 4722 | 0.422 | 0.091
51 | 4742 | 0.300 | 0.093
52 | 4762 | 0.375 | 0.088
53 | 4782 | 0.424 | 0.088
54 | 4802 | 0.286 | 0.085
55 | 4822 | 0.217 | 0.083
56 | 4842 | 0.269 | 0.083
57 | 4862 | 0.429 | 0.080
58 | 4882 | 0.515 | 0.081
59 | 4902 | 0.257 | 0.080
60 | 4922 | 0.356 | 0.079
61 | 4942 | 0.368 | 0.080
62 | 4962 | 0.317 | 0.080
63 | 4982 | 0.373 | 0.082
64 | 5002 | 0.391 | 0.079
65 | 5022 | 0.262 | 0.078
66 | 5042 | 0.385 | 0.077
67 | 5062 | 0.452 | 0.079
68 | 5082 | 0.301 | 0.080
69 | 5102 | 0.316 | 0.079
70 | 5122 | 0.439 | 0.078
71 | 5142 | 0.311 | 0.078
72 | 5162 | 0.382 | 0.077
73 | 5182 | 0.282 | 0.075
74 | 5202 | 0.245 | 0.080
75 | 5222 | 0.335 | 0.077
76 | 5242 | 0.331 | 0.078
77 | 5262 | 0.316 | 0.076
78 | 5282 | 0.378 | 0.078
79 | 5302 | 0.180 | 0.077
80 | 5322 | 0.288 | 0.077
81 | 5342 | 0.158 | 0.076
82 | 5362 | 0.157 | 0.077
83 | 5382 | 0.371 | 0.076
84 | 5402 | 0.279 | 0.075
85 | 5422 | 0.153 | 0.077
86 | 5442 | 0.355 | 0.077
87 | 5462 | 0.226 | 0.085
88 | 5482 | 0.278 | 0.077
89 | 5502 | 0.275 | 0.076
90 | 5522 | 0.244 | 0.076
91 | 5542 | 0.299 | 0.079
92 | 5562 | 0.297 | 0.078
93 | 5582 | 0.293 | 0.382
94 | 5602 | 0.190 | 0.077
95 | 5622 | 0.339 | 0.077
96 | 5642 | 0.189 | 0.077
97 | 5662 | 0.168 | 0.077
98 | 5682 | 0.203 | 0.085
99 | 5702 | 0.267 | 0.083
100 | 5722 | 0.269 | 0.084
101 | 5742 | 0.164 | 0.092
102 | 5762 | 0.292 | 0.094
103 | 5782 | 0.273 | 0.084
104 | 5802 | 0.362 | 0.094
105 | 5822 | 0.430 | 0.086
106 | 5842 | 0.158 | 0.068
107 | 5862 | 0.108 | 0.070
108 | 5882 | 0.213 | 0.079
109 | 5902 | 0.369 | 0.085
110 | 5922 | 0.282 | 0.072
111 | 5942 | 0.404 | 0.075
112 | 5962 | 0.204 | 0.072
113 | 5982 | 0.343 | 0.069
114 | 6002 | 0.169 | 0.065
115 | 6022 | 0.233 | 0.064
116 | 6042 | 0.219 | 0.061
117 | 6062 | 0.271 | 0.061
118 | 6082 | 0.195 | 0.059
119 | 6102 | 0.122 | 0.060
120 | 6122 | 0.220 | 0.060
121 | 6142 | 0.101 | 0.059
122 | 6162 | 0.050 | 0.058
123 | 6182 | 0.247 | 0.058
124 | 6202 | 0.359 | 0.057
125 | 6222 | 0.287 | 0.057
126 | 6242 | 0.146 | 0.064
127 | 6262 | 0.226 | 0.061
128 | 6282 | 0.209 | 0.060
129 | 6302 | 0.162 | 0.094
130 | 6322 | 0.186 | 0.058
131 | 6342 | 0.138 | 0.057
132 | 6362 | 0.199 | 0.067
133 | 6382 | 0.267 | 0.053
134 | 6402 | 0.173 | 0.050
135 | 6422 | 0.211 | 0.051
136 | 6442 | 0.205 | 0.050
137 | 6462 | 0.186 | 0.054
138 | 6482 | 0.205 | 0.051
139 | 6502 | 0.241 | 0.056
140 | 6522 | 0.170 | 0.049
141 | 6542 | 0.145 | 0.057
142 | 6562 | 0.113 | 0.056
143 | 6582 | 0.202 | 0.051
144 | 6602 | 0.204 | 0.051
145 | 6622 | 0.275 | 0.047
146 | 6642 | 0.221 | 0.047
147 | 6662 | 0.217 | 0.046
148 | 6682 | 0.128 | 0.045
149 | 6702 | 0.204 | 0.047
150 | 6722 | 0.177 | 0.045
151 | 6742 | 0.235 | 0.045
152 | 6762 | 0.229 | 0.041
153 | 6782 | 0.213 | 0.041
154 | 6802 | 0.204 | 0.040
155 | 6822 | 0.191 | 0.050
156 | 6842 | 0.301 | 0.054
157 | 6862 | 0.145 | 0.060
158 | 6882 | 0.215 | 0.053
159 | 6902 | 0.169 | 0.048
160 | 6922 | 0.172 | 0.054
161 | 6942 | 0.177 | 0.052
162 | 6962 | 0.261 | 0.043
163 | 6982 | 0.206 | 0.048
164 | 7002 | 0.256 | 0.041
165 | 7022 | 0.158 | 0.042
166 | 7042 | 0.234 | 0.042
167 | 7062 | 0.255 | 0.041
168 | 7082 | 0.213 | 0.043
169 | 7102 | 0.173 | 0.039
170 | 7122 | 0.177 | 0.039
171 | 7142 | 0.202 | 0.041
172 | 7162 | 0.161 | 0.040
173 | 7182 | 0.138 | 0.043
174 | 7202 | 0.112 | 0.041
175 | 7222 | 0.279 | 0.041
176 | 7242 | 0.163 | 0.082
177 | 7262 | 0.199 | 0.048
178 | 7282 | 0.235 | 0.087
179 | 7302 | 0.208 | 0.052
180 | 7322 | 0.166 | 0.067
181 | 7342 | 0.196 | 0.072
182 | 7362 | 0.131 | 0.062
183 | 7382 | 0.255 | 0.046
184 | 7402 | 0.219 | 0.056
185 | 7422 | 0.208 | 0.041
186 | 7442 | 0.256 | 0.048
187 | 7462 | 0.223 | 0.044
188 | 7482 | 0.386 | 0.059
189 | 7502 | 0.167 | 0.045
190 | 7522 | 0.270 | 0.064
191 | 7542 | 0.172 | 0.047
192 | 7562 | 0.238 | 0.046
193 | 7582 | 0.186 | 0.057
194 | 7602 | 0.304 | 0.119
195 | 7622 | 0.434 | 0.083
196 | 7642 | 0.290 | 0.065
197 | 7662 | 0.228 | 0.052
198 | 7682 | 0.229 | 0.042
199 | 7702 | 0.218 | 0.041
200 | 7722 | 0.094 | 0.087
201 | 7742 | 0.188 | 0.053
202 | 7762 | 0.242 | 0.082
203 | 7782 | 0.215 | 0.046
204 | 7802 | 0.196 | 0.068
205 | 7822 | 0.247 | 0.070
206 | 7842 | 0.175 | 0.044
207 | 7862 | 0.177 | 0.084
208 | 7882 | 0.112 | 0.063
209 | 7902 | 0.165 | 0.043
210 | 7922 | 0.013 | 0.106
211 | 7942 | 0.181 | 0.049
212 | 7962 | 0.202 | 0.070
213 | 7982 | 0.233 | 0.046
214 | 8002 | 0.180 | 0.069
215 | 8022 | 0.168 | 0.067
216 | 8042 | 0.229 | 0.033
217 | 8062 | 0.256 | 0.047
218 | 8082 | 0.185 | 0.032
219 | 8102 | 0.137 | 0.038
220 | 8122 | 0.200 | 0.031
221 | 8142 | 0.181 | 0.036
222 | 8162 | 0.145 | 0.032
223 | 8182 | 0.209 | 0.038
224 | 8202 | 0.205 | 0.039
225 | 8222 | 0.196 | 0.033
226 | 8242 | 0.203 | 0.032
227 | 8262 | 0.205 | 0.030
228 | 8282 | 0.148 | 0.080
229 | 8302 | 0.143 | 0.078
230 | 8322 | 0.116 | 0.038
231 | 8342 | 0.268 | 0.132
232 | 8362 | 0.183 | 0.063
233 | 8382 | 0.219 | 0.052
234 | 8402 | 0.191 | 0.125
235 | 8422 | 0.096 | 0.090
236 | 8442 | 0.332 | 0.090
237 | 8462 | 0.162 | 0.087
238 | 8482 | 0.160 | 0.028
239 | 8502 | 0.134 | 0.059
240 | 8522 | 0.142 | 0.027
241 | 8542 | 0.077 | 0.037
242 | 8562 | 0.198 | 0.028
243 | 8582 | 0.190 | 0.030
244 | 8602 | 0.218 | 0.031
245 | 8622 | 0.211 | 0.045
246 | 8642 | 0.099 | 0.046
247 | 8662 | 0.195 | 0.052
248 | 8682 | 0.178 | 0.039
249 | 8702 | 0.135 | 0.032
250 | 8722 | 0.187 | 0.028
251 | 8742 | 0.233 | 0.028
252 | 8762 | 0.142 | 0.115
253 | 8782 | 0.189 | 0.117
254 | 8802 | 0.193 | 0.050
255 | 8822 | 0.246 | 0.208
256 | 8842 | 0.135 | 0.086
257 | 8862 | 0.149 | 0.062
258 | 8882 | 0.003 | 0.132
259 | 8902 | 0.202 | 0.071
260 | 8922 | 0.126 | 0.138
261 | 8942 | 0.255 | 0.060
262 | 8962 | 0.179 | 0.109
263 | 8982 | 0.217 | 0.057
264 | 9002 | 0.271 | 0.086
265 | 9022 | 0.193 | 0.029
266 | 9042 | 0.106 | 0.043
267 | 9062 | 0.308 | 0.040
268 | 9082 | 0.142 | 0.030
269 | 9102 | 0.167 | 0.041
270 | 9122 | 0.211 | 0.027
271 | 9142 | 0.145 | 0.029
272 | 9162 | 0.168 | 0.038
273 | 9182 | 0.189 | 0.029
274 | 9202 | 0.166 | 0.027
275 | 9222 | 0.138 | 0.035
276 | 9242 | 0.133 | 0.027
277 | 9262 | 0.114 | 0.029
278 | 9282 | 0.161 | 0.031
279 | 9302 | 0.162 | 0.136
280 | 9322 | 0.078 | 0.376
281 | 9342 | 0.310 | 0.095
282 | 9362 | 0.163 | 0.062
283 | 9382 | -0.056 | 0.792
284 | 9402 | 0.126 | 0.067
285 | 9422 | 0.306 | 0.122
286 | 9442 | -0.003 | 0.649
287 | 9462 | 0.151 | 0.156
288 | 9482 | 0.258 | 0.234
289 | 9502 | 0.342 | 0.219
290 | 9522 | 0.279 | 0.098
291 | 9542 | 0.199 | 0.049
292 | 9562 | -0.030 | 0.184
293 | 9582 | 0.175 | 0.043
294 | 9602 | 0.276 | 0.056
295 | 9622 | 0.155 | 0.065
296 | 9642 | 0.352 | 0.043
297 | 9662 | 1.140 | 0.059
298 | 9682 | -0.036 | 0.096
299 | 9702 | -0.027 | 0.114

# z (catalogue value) 1.59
